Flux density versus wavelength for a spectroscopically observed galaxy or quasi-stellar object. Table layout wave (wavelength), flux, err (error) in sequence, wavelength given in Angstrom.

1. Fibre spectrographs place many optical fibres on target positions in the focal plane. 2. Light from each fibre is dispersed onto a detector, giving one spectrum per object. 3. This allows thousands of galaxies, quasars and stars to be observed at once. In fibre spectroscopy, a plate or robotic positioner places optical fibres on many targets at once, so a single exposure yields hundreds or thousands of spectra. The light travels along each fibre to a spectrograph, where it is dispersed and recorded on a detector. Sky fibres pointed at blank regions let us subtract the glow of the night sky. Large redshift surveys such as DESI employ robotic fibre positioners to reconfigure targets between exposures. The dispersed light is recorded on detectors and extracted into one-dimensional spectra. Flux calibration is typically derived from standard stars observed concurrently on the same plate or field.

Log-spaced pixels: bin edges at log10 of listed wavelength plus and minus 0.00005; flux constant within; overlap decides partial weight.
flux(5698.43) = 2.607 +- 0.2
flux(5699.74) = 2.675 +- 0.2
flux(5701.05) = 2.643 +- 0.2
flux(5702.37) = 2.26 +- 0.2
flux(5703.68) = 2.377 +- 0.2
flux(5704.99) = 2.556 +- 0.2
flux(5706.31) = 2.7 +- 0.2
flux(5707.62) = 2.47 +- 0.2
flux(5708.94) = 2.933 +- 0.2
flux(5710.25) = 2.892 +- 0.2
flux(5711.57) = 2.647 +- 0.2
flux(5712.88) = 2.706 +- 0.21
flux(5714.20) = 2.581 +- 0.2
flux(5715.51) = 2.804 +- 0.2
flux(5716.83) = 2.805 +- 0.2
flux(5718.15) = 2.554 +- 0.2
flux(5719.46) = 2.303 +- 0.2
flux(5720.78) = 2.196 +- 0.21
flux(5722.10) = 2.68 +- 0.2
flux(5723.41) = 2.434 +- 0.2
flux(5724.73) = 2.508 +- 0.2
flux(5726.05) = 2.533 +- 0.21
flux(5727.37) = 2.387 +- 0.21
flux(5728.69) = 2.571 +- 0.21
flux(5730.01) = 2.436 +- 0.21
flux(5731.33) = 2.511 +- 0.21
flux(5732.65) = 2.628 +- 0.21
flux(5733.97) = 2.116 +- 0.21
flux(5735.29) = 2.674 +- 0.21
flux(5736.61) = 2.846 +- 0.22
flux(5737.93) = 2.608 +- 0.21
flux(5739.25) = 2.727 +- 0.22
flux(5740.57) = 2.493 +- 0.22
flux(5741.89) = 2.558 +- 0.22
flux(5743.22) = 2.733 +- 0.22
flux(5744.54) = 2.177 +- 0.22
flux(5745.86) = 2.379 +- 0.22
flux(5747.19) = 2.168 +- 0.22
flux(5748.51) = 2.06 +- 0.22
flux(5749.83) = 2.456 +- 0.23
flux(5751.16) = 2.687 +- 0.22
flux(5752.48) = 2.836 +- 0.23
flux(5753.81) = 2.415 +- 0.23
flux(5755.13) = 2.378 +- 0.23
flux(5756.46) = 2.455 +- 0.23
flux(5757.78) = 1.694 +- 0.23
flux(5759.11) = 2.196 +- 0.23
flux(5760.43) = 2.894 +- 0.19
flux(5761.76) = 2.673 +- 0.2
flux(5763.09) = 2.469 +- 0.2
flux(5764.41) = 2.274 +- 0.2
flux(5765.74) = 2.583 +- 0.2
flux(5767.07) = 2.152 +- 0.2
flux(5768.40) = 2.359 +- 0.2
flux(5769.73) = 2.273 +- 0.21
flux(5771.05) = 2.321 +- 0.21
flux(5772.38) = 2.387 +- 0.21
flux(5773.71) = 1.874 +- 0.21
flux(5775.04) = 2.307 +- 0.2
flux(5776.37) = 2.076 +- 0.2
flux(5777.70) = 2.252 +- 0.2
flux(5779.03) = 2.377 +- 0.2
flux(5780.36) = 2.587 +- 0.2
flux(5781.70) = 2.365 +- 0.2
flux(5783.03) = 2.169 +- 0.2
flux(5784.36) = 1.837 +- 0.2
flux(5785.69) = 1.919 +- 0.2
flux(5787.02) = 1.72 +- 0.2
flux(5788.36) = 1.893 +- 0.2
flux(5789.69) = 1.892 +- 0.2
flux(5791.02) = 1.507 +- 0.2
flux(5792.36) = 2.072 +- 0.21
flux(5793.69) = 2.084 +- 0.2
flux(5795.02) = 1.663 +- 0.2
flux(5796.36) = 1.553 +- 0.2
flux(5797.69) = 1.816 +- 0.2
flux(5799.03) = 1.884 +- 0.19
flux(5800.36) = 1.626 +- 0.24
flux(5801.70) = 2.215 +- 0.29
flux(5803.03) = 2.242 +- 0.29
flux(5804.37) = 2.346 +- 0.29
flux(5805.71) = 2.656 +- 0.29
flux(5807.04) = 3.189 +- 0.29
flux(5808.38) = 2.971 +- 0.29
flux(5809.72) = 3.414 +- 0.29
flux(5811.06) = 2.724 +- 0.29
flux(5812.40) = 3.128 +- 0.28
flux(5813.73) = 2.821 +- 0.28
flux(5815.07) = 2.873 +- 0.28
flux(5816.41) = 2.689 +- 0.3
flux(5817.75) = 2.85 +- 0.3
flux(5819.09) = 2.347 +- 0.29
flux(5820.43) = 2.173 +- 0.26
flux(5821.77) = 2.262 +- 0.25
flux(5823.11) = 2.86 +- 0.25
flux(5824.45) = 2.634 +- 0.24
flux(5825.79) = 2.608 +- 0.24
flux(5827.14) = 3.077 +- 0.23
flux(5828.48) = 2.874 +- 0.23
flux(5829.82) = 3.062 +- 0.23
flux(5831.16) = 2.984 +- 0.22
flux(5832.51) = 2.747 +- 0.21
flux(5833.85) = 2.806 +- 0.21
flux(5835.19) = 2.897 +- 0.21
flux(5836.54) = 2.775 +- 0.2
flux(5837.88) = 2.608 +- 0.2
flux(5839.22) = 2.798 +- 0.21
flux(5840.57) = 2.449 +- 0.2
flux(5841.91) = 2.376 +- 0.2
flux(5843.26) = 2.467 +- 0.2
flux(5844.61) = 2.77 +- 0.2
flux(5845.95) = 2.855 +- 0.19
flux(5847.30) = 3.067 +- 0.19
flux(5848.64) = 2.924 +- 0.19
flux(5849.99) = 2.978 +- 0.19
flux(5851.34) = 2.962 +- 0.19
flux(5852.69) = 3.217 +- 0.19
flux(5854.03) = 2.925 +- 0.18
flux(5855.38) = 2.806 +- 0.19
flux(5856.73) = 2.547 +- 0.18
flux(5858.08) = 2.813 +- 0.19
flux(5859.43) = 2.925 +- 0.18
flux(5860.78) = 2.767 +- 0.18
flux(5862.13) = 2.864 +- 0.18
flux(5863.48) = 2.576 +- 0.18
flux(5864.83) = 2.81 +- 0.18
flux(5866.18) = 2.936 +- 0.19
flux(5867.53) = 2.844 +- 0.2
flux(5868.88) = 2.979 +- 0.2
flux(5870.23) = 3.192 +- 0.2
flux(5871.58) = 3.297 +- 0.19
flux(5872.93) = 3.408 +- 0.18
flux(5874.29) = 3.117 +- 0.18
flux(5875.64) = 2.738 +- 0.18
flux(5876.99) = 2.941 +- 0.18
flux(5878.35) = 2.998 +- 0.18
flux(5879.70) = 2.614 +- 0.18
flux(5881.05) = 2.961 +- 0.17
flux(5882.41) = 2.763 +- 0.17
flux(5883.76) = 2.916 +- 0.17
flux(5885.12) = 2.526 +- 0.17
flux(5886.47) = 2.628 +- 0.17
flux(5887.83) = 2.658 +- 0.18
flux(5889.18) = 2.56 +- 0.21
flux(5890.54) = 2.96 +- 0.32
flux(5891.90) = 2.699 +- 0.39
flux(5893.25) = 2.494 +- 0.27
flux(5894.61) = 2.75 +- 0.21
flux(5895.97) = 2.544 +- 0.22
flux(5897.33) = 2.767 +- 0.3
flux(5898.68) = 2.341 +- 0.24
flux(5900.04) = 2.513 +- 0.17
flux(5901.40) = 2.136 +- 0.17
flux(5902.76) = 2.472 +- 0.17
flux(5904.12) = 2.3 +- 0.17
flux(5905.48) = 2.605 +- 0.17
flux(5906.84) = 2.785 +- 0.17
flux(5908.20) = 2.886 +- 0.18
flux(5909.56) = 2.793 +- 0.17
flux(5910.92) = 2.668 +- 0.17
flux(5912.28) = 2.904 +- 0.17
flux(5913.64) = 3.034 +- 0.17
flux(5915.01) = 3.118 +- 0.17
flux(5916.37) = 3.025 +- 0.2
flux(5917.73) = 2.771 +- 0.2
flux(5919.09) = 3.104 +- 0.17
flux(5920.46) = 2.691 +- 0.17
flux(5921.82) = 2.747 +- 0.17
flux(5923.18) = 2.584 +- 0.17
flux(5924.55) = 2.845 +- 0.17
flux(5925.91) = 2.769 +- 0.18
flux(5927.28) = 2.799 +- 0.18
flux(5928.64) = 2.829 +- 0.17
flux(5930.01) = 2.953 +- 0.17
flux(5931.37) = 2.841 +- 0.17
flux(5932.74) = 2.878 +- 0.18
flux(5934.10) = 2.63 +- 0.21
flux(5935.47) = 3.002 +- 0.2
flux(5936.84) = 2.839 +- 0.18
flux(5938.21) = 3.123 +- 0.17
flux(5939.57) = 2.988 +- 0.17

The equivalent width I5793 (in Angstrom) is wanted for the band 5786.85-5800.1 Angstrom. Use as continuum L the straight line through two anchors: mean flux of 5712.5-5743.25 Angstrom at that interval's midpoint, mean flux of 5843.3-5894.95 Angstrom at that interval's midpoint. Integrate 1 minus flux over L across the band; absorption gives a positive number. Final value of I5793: 4.4 Angstrom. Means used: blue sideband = 2.55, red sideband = 2.86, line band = 1.81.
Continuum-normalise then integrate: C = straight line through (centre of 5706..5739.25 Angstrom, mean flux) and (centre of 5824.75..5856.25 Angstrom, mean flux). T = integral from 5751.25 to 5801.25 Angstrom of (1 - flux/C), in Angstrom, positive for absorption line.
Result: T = 9.8 Angstrom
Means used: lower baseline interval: 2.58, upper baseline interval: 2.82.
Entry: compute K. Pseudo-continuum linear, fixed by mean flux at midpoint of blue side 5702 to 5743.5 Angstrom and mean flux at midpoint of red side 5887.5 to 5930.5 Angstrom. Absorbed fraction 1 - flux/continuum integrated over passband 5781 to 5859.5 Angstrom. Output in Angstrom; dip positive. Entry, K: 3.4 Angstrom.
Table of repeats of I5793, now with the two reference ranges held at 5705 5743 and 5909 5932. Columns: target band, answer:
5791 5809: 3.6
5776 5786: 1.7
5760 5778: 2.0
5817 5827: 0.6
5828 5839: -0.4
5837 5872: -0.9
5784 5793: 2.8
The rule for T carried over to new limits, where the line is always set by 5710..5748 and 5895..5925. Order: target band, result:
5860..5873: -1.4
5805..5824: -1.2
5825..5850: -1.4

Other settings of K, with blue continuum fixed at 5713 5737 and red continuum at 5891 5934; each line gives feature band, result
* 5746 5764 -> 1.1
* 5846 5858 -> -1.1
